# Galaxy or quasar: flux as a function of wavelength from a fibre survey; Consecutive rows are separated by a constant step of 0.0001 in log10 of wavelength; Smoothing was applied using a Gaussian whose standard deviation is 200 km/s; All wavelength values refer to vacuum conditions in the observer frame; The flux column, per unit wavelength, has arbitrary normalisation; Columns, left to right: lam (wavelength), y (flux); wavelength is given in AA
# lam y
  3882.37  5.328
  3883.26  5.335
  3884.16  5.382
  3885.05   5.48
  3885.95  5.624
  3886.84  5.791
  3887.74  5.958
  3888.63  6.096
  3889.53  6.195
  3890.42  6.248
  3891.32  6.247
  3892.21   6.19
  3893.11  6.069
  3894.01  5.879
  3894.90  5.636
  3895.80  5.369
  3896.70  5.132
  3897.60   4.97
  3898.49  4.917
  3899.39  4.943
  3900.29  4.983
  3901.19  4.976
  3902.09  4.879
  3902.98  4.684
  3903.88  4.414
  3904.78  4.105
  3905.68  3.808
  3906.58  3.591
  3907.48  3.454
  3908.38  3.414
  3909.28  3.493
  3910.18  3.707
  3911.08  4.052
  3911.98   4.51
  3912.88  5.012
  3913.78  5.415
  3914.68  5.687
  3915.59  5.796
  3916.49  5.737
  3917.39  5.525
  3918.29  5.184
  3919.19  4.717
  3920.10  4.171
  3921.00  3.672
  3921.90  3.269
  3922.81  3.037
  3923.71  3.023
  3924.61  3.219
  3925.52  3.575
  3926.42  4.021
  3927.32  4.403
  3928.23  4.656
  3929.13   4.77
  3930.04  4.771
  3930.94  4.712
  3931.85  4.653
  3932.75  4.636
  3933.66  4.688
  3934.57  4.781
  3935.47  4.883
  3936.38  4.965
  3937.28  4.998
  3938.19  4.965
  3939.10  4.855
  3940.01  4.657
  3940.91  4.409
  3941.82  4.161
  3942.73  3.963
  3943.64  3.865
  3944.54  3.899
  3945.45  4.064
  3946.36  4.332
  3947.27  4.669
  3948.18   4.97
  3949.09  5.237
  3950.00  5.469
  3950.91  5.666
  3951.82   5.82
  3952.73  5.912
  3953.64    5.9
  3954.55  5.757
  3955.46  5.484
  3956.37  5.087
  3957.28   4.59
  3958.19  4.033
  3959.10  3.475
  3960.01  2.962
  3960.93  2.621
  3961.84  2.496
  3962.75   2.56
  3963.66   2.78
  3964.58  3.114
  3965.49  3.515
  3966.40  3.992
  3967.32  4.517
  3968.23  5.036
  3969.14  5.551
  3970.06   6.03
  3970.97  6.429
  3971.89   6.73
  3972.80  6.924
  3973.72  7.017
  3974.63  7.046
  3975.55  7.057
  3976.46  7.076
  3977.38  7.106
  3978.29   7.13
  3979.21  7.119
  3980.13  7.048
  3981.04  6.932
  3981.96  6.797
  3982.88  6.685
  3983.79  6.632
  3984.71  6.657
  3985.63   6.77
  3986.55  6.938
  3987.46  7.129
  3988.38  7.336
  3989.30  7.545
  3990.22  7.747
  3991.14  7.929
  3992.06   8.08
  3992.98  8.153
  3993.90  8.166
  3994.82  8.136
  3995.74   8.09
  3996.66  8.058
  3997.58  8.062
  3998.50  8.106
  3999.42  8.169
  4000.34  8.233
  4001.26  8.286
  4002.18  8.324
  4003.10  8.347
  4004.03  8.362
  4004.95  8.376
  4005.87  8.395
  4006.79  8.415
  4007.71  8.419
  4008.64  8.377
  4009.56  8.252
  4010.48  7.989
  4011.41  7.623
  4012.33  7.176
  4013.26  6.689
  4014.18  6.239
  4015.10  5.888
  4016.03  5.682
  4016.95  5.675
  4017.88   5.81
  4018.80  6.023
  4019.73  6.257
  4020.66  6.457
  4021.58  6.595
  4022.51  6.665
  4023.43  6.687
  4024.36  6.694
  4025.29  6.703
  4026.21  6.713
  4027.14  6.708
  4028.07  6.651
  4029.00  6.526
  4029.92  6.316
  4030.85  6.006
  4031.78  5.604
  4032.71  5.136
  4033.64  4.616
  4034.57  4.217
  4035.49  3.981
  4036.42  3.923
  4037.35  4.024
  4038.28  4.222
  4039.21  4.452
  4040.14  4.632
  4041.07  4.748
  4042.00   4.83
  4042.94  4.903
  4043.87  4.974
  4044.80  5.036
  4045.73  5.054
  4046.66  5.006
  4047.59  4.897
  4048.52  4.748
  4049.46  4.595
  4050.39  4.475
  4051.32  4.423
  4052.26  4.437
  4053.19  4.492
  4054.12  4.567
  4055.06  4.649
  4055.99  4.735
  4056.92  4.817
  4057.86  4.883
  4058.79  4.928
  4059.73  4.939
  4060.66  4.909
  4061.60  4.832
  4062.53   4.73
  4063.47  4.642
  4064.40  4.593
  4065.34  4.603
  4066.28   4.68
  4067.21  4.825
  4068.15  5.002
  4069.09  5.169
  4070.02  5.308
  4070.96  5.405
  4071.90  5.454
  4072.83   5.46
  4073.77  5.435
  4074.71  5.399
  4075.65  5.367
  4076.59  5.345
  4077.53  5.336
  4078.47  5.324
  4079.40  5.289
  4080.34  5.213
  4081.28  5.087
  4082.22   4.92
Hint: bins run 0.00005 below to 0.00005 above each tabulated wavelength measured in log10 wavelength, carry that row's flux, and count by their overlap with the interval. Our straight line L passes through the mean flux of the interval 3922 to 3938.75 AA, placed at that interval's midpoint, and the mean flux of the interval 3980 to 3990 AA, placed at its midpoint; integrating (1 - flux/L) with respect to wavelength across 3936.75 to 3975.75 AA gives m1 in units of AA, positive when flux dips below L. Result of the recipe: 5.5 AA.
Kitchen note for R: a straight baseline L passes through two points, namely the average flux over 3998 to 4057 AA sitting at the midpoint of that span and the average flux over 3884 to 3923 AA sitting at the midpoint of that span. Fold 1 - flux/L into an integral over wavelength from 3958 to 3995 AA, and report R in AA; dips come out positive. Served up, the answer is -2.6 AA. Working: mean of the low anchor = 4.95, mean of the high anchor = 6.07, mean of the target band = 6.03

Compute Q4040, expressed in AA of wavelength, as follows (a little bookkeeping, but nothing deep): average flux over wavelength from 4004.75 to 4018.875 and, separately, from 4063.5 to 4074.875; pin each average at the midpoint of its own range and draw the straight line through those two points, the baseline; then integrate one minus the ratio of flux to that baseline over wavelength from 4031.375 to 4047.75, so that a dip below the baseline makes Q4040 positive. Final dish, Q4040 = 4.0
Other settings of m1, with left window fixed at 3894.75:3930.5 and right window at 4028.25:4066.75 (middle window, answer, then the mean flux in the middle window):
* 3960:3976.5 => -1.1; 4.92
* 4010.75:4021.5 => -3.7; 6.36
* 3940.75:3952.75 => -0.4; 4.71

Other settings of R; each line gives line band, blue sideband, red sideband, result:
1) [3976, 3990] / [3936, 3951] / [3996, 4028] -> -1.90 AA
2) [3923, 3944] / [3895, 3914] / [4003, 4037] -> 2.53 AA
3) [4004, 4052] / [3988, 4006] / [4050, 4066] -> 3.51 AA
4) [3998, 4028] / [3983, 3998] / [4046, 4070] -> -2.72 AA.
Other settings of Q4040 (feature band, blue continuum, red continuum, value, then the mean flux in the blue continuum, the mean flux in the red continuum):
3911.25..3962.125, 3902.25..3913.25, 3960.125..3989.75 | 2.23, 4.04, 5.85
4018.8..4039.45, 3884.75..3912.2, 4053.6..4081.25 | -2.82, 4.99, 5.03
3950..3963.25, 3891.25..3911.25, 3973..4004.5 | 4.06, 4.72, 7.53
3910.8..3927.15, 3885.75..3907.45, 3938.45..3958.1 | 2.13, 5.24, 4.88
